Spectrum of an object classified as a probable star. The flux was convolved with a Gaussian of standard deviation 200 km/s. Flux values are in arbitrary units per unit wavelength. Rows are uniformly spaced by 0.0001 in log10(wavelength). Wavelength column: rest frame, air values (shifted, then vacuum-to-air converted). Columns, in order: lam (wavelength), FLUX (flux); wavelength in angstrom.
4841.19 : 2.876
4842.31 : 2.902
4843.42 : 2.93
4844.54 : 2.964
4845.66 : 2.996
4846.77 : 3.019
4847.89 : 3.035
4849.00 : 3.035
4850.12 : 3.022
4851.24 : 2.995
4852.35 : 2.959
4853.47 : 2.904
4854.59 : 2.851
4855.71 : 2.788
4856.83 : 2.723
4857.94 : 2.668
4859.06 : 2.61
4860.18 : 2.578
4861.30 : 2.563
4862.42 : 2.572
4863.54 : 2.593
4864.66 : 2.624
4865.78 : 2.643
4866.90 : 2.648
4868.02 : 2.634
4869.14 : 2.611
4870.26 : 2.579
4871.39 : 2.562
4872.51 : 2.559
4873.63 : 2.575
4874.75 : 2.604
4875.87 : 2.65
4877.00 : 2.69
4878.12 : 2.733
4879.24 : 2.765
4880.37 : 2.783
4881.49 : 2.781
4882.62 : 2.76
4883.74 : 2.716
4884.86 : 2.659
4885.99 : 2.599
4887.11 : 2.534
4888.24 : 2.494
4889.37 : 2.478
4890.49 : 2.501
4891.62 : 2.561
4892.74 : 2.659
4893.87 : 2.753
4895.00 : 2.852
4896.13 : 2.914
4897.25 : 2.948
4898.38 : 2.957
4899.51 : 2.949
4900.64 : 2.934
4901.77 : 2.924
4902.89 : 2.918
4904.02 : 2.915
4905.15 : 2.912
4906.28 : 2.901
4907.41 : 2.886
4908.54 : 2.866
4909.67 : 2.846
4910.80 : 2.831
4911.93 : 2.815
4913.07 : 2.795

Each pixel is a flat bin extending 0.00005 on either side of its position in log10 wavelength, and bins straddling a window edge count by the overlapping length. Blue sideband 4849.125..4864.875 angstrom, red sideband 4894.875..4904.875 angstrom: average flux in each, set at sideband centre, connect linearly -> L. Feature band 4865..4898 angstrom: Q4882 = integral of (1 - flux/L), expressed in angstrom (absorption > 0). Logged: 2.2 angstrom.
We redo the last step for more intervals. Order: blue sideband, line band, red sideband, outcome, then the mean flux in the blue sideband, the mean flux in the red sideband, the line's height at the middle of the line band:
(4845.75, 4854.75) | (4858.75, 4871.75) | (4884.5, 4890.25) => 0.9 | 2.99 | 2.54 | 2.81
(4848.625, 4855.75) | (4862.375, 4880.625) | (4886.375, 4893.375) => 0.7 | 2.94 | 2.54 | 2.74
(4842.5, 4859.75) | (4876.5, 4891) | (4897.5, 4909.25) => 1.3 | 2.9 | 2.92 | 2.91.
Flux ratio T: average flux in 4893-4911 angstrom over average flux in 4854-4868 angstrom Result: 1.09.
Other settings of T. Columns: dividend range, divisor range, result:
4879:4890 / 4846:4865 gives 0.95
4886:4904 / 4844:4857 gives 0.94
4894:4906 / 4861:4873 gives 1.12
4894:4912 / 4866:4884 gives 1.09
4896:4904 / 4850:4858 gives 1.02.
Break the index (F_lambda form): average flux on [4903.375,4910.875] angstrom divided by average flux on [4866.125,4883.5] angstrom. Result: 1.1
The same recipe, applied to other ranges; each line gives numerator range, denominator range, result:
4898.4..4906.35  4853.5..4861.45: 1.08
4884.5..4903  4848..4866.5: 0.99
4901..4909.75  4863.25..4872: 1.11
